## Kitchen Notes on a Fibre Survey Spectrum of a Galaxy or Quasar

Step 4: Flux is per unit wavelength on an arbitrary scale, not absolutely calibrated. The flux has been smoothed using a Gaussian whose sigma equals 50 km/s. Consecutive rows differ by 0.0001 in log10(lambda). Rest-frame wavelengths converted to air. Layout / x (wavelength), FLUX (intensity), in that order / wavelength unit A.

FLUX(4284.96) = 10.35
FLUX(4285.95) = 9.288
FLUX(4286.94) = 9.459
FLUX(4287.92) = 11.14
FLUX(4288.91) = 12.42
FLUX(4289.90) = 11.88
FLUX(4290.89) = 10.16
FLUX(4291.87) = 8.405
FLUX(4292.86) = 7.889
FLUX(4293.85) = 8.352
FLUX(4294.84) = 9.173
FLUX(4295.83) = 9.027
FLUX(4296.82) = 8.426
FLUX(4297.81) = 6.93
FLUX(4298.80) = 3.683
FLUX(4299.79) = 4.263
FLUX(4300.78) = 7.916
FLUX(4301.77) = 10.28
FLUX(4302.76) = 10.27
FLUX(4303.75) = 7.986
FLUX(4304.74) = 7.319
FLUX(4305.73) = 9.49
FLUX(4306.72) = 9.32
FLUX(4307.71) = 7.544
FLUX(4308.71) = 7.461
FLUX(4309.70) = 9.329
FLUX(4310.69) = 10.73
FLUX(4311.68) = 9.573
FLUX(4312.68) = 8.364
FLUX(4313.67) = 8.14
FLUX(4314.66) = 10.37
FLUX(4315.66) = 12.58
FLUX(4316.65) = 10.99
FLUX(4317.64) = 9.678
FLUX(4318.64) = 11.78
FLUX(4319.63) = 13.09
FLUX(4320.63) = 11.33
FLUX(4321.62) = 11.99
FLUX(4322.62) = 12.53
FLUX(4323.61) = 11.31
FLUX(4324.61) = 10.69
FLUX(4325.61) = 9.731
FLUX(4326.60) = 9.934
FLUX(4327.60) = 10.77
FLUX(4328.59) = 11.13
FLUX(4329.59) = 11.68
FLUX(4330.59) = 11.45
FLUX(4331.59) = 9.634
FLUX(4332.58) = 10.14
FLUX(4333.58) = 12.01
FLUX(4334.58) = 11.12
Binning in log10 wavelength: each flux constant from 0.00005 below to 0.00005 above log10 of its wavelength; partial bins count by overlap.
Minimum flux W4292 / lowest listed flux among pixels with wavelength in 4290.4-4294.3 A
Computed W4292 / 7.889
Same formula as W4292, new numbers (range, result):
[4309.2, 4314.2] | 8.14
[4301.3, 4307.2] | 7.319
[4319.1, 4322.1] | 11.33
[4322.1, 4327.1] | 9.731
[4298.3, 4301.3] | 3.683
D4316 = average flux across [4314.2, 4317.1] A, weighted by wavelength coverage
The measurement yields 11.3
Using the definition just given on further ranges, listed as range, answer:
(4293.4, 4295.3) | 8.76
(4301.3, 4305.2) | 8.98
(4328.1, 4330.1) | 11.4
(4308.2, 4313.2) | 9.08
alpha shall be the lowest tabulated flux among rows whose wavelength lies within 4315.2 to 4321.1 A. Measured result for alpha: 9.678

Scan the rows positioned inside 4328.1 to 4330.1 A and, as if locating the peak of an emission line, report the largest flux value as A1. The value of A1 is 11.68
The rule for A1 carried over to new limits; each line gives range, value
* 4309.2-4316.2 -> 12.58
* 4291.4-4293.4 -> 8.405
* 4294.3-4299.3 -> 9.173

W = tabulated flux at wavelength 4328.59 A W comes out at 11.13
